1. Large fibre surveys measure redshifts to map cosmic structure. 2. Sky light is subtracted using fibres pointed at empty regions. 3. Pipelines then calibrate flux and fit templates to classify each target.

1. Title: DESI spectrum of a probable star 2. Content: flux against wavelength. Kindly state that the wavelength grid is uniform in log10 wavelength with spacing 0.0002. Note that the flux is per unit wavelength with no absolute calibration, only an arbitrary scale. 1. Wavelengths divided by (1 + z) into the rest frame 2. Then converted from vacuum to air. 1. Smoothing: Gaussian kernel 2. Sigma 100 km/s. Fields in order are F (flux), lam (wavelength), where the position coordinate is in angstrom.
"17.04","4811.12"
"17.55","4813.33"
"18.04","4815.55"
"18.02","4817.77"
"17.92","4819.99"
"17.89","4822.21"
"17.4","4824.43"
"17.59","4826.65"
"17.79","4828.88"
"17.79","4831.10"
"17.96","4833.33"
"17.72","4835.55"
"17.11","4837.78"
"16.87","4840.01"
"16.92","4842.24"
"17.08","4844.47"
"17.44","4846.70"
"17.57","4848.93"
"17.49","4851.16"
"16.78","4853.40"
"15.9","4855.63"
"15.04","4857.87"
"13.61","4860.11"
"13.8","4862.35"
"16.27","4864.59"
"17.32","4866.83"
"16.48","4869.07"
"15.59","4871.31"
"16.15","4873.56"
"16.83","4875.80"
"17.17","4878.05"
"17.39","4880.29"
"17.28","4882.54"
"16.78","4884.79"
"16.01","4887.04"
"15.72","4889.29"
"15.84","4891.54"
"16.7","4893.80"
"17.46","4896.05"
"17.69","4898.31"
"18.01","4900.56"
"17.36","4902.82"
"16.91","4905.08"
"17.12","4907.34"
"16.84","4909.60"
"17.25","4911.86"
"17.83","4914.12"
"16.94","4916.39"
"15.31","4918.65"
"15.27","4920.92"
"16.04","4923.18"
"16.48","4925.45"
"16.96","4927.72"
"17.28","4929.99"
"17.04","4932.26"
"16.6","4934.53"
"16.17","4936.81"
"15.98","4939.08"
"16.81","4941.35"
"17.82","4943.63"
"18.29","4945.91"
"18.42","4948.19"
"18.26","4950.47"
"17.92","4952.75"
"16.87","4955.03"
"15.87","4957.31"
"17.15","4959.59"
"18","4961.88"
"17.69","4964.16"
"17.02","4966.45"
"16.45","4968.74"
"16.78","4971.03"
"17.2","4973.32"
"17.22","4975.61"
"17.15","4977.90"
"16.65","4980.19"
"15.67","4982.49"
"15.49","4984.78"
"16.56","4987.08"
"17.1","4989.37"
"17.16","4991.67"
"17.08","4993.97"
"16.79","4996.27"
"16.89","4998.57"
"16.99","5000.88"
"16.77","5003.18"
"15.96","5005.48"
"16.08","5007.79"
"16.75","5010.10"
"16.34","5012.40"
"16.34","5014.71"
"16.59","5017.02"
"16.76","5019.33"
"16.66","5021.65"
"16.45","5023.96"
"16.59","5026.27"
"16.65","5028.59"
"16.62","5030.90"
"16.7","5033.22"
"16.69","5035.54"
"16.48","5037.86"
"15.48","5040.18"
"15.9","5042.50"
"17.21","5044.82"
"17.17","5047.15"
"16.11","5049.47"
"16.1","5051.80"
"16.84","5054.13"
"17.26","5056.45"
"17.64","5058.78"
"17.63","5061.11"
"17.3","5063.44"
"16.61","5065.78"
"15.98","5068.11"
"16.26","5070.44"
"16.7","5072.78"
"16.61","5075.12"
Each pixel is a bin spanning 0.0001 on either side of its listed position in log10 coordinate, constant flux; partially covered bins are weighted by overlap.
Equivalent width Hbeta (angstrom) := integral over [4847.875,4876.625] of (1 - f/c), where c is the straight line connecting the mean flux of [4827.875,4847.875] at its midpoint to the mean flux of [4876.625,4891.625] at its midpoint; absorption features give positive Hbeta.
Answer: 1.6 angstrom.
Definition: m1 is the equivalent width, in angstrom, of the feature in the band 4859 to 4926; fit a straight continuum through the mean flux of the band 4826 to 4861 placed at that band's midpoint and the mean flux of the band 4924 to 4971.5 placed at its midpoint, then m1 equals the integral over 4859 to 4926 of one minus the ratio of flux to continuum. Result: 1.99 angstrom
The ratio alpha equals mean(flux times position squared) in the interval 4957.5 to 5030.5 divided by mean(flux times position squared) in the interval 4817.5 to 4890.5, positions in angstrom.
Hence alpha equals 1.1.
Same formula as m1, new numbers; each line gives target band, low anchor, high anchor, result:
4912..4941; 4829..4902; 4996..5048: 0.2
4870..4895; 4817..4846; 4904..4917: 1.1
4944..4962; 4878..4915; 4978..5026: -0.9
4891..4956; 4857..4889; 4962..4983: -1.9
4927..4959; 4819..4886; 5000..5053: -1.0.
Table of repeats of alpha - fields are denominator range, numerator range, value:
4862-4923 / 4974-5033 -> 1.04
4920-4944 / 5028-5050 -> 1.04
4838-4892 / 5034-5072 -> 1.10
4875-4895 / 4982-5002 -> 1.05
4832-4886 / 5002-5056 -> 1.06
